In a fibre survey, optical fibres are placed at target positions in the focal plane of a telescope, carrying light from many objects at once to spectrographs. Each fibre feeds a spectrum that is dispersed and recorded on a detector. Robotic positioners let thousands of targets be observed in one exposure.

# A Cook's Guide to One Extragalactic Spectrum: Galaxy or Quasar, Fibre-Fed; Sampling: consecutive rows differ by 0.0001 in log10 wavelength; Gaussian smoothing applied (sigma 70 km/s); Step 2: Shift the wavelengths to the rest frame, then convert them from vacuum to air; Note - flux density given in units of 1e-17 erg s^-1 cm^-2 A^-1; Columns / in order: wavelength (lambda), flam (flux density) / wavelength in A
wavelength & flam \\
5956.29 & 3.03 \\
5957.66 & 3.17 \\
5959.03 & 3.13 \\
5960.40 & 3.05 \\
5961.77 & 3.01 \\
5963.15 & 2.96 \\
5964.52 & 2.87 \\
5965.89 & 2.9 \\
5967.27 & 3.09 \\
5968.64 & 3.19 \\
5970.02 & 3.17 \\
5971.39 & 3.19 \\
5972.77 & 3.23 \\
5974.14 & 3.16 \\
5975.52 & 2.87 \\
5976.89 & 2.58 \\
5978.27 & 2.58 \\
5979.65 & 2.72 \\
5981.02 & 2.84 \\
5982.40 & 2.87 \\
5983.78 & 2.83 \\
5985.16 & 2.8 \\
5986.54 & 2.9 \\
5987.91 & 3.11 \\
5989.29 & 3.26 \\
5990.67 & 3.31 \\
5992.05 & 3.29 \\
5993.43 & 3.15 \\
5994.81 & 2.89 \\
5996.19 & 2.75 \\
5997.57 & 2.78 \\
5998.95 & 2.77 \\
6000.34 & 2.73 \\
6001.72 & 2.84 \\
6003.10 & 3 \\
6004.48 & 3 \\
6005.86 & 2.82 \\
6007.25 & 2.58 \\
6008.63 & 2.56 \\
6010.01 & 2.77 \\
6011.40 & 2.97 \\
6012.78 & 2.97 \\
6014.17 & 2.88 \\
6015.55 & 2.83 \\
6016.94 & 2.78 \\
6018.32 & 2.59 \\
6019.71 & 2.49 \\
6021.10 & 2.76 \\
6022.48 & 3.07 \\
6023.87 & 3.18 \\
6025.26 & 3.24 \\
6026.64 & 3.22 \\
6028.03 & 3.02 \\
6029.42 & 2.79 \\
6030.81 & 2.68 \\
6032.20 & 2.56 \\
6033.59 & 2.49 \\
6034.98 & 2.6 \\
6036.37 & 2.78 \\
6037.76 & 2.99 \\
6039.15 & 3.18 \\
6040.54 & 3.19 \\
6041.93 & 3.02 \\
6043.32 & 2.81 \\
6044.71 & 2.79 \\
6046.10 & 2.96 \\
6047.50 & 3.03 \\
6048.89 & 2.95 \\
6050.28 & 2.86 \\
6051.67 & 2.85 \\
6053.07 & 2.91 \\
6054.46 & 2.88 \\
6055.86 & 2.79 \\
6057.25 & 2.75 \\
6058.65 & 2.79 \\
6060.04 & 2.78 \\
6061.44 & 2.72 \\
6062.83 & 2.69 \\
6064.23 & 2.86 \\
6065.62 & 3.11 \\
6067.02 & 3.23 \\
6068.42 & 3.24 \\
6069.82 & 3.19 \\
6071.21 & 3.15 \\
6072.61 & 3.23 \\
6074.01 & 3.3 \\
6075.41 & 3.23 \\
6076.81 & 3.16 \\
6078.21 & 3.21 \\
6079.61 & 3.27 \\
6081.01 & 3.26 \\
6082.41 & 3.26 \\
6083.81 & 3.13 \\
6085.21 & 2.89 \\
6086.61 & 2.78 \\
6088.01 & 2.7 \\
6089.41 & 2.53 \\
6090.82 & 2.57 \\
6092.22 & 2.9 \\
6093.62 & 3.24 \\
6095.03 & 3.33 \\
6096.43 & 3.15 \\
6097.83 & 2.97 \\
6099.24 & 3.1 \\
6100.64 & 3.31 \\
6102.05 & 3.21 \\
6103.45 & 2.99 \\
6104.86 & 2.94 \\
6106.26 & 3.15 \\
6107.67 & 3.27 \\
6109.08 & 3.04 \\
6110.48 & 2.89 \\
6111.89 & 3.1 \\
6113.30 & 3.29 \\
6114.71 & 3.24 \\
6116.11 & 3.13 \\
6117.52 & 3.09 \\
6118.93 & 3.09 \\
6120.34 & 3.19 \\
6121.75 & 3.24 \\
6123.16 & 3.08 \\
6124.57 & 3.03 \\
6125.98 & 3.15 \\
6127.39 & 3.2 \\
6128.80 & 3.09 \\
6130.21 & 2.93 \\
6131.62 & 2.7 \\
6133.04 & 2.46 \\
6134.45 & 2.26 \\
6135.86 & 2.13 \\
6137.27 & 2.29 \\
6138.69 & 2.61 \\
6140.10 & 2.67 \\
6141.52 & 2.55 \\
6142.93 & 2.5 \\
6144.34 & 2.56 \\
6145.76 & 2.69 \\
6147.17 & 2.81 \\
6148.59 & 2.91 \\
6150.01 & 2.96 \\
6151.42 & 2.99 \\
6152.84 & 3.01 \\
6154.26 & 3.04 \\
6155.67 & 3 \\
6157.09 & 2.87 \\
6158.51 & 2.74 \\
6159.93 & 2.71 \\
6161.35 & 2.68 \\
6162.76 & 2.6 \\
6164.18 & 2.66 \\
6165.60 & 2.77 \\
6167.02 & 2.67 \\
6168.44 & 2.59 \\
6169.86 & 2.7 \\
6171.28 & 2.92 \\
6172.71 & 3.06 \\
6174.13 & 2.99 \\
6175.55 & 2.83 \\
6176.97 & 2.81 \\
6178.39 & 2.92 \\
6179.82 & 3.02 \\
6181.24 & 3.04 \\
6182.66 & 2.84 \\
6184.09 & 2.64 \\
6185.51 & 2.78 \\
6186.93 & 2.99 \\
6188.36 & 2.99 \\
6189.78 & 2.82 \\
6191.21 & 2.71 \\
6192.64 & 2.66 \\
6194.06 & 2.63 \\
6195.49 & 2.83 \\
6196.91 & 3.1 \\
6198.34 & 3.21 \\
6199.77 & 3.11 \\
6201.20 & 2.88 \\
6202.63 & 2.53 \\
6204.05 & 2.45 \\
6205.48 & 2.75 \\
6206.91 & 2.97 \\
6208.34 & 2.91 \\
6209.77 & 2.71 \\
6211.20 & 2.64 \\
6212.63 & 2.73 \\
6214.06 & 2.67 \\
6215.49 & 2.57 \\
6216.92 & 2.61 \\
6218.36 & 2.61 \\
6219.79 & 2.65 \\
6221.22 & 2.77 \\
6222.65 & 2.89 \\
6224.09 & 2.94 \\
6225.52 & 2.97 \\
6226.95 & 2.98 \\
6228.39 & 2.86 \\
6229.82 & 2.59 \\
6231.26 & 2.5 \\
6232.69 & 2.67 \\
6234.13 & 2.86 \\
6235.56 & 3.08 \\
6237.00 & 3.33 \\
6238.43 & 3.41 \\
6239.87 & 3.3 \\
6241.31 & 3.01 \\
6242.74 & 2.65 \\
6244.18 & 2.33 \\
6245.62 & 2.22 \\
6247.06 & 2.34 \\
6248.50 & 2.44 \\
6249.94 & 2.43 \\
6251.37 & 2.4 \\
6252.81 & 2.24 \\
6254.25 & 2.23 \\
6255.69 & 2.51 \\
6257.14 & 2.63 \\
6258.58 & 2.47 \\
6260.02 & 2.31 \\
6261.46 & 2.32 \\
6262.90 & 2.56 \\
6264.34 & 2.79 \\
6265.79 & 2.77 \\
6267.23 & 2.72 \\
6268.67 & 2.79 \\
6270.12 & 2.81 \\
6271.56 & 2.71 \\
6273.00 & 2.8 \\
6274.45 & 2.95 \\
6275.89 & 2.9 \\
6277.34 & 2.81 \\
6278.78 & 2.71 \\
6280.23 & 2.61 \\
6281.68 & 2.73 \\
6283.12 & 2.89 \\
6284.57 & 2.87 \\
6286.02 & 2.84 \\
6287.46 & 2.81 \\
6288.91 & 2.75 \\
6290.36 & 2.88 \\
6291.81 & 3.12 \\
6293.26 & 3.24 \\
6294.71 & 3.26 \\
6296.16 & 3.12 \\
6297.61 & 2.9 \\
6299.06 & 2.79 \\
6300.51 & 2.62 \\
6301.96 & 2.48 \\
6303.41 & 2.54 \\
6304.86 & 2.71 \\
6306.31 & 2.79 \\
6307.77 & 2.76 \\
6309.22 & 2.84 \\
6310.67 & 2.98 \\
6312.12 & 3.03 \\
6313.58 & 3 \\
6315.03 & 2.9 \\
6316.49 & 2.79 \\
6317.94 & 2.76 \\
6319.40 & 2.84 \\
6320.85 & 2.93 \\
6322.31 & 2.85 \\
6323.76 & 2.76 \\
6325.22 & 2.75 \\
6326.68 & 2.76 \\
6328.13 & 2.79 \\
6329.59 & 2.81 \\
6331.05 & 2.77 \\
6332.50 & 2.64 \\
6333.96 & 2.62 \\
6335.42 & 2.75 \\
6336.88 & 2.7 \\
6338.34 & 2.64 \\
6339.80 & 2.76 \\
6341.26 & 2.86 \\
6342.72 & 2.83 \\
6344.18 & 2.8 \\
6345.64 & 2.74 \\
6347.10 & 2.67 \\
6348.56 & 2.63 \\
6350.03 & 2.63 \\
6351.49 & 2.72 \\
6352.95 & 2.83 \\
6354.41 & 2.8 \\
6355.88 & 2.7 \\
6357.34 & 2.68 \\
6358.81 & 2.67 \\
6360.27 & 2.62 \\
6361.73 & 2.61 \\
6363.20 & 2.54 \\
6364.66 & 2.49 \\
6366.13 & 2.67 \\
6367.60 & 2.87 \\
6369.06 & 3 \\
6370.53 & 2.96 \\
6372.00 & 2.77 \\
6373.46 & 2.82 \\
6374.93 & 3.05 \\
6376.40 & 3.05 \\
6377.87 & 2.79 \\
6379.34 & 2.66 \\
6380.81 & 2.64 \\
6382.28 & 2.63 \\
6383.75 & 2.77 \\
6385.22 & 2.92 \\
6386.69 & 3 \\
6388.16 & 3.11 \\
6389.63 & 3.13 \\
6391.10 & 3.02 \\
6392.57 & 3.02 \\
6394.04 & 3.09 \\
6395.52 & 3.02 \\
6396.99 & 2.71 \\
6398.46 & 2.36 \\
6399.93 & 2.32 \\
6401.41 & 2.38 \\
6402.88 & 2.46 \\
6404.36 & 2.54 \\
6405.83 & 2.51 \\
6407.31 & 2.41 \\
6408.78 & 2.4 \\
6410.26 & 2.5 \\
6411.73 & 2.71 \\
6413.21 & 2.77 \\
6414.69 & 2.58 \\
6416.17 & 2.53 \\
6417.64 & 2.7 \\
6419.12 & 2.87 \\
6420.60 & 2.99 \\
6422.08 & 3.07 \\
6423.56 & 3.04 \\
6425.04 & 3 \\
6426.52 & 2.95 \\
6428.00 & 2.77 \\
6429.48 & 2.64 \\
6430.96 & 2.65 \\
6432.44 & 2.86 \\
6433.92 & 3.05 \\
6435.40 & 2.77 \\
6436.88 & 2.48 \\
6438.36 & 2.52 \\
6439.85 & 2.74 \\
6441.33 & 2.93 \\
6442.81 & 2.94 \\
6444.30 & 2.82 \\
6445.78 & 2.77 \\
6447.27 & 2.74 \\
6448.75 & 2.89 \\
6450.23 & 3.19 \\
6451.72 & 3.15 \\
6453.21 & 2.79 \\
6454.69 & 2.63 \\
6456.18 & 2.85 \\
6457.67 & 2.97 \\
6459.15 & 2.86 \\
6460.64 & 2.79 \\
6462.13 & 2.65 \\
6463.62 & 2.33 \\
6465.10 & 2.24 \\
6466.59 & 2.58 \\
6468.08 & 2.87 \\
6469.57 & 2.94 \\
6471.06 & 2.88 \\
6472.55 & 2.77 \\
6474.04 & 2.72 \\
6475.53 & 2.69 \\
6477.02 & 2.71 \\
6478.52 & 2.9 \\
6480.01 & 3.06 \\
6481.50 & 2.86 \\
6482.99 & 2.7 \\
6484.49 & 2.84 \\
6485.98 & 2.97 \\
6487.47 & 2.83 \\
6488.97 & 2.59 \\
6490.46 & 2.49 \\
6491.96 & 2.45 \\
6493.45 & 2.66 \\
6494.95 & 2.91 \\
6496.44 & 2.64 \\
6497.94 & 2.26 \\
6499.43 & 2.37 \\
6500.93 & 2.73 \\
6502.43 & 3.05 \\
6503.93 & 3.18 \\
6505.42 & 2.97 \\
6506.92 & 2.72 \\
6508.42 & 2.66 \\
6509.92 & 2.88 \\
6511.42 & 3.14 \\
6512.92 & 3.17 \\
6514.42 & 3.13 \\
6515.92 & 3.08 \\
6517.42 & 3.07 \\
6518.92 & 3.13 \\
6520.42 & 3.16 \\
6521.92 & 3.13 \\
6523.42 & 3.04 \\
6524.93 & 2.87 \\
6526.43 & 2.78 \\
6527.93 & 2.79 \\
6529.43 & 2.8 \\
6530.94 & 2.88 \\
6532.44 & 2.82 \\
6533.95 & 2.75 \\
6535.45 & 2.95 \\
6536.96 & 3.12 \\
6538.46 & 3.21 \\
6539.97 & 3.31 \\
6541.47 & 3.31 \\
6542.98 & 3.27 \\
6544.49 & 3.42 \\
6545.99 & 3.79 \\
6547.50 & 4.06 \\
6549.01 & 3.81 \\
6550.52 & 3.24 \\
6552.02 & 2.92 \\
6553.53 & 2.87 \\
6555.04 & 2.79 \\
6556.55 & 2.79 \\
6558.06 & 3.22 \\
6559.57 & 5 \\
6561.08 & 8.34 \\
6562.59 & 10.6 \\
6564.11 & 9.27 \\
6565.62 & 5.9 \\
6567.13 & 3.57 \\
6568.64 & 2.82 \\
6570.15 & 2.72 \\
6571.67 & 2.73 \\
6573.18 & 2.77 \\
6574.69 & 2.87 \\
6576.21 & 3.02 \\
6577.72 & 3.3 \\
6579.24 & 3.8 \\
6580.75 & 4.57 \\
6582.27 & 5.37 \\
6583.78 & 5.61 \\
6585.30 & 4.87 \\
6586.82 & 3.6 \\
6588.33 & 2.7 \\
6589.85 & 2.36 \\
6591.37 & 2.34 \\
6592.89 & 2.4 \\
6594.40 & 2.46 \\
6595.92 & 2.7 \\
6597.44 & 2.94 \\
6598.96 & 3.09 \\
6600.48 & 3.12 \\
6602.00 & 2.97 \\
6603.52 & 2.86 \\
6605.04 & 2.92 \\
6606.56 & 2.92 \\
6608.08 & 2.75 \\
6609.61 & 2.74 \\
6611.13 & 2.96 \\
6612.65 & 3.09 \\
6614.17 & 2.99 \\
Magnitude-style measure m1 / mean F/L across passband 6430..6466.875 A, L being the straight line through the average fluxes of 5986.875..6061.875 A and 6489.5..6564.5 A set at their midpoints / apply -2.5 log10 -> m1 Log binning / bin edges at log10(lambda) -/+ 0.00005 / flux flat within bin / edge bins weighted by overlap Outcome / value 0.19 mag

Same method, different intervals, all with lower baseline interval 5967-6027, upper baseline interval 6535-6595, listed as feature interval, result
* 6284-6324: 0.20 mag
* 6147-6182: 0.13 mag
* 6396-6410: 0.41 mag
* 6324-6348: 0.26 mag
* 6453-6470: 0.34 mag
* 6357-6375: 0.28 mag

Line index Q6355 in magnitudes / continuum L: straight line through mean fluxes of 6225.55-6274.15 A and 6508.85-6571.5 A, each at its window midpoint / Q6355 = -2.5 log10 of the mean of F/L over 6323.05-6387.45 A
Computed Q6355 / 0.11 mag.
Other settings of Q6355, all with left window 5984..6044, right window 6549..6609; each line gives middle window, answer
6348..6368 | 0.27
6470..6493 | 0.29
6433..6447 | 0.27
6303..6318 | 0.18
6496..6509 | 0.31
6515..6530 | 0.23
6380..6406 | 0.25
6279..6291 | 0.19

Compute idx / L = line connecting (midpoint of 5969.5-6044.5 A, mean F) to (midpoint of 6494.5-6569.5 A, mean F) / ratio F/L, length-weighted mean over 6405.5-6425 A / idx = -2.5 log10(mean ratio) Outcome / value 0.239 mag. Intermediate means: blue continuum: 2.9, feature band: 2.71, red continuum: 3.52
